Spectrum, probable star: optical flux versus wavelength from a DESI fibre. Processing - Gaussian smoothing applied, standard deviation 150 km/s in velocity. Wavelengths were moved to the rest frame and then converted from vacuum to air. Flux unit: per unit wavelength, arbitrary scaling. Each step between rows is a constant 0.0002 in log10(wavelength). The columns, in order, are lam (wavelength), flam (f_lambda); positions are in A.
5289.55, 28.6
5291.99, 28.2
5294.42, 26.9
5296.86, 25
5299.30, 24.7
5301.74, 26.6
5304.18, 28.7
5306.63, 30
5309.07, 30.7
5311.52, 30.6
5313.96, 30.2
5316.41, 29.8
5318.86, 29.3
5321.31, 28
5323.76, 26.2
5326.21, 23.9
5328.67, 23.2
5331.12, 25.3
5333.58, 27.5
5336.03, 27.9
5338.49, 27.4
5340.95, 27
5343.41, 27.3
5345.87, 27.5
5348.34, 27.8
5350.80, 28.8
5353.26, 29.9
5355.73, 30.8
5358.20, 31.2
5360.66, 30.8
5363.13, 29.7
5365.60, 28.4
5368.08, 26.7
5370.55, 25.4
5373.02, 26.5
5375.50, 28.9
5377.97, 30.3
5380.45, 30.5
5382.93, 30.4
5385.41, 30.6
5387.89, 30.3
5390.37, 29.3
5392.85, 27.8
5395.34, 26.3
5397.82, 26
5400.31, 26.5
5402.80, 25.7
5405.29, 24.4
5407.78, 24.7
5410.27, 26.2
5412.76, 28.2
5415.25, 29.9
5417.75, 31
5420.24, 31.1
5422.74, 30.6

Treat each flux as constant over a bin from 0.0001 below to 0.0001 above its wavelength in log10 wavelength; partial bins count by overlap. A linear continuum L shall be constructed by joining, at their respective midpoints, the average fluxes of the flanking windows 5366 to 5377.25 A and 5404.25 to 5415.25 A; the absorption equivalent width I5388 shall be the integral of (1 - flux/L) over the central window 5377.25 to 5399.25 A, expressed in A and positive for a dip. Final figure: -1.8 A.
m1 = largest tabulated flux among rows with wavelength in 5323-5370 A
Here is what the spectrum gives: 31.2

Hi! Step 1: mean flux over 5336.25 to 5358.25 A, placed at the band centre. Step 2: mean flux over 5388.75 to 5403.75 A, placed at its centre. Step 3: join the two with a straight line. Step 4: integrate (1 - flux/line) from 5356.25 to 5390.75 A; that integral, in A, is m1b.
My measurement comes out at -1.9 A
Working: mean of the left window 28.5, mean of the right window 27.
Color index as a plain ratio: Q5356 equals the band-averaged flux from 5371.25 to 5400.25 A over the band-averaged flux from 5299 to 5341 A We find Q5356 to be 1.0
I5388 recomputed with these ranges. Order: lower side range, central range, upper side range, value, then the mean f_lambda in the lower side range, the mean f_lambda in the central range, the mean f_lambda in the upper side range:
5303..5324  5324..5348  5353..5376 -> 2.3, 29.4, 26.4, 28.8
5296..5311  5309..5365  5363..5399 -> -0.3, 27.8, 28.2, 28.4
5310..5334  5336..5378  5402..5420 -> -1.5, 27.4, 28.4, 27.4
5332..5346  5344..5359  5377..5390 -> -0.5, 27.4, 29.2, 30.3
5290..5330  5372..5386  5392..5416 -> -1.4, 27.6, 29.5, 26.5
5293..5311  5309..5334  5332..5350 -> 0.0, 27.6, 27.6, 27.5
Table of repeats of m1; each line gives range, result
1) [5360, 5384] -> 30.8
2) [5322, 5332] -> 26.2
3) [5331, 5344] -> 27.9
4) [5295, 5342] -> 30.7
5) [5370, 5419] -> 31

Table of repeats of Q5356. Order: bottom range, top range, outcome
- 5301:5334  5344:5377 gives 1.03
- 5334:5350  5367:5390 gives 1.05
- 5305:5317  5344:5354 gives 0.94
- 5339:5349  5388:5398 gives 1.02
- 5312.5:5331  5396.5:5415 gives 0.96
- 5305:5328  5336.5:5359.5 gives 1.00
